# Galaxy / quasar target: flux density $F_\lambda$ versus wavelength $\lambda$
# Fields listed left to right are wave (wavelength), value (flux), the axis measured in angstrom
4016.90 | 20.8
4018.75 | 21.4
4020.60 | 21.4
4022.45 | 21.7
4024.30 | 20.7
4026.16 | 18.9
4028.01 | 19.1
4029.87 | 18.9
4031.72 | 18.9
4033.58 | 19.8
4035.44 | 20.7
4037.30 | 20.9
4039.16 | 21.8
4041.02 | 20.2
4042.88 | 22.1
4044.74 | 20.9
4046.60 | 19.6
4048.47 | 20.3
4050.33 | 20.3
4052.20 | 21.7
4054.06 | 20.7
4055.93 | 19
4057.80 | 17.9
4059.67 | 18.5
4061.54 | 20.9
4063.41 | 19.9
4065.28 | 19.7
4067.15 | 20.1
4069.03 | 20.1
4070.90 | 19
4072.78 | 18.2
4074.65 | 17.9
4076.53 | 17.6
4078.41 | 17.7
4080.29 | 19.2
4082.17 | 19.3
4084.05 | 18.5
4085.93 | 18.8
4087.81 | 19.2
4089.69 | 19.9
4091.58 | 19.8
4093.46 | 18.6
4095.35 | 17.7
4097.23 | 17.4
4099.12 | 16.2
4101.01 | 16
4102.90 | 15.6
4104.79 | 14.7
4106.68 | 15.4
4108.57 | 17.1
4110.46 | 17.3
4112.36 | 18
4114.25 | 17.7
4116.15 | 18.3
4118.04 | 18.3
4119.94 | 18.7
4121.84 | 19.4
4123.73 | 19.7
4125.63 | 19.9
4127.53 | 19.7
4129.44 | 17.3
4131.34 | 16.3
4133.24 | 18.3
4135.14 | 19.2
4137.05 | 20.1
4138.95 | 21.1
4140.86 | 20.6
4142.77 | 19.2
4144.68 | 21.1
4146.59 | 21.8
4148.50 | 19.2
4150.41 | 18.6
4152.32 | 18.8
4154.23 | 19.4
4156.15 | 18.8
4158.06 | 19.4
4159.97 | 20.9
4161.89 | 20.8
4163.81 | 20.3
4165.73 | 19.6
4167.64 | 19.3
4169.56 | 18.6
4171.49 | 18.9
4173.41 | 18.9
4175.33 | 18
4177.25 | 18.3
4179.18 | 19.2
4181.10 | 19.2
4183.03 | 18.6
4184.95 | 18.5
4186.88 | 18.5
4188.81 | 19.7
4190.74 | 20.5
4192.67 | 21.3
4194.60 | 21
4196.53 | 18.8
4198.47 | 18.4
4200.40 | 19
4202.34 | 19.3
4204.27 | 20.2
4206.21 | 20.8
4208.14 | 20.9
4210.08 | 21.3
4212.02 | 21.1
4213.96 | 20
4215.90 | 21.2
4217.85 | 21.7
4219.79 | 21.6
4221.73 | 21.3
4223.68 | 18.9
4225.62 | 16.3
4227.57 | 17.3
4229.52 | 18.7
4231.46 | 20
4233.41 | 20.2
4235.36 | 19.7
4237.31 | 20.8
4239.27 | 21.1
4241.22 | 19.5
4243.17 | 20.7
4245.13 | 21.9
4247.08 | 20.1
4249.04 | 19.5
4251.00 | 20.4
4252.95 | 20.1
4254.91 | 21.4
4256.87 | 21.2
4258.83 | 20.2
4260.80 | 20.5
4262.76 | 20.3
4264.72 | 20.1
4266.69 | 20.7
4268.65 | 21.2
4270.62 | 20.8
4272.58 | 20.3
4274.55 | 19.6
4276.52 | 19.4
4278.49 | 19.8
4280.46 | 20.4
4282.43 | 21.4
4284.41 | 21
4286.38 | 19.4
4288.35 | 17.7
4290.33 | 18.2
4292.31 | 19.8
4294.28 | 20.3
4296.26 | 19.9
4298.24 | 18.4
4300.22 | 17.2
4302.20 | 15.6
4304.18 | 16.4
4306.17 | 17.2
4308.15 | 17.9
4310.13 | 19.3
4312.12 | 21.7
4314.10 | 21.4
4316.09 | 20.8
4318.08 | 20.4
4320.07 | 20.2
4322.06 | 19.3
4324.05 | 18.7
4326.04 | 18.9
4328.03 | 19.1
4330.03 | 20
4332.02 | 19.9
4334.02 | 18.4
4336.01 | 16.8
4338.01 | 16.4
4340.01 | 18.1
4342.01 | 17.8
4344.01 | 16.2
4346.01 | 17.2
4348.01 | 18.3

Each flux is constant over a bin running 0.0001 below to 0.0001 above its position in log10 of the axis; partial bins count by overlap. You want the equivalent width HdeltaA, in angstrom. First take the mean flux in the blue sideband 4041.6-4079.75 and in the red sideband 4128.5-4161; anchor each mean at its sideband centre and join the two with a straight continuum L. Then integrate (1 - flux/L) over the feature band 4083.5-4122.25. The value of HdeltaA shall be 3.6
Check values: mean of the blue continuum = 19.6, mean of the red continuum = 19.4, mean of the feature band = 17.7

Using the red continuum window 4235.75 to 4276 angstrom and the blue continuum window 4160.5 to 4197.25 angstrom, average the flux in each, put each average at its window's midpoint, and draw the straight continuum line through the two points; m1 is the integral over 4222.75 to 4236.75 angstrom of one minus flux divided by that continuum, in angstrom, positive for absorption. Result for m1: 0.9 angstrom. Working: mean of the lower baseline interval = 19.4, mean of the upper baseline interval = 20.5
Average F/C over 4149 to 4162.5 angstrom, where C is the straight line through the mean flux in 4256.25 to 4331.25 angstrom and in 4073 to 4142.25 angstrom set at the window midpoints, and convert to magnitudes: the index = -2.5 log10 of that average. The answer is -0.05 mag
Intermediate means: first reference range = 18.2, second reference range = 19.6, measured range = 19.5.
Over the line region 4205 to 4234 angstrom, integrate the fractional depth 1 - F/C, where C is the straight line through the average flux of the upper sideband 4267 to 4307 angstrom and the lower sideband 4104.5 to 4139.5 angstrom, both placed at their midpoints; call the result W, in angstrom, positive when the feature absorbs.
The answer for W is -1.9 angstrom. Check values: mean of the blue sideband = 18.3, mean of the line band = 20.1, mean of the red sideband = 19.2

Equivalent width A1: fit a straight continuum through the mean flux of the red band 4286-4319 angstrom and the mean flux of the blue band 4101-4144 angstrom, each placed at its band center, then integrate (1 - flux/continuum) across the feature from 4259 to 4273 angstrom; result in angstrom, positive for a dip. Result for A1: -1.3 angstrom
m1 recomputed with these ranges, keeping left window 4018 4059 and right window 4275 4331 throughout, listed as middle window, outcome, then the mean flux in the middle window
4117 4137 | 1.2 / 18.7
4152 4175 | 0.4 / 19.5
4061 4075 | 0.5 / 19.5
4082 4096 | 0.8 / 19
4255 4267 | -0.7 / 20.5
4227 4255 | -0.8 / 20.1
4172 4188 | 0.9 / 18.7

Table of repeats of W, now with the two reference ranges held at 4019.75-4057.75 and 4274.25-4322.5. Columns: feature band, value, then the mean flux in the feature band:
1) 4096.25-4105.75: 1.9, 16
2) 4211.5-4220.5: -0.7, 21.1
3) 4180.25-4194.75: 0.1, 19.6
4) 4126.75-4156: 0.8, 19.4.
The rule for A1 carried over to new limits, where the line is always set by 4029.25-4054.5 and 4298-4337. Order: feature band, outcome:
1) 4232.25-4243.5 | -0.55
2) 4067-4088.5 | 1.64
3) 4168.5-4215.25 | 0.17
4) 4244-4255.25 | -0.72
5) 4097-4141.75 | 4.52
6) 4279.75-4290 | -0.41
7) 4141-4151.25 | -0.08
